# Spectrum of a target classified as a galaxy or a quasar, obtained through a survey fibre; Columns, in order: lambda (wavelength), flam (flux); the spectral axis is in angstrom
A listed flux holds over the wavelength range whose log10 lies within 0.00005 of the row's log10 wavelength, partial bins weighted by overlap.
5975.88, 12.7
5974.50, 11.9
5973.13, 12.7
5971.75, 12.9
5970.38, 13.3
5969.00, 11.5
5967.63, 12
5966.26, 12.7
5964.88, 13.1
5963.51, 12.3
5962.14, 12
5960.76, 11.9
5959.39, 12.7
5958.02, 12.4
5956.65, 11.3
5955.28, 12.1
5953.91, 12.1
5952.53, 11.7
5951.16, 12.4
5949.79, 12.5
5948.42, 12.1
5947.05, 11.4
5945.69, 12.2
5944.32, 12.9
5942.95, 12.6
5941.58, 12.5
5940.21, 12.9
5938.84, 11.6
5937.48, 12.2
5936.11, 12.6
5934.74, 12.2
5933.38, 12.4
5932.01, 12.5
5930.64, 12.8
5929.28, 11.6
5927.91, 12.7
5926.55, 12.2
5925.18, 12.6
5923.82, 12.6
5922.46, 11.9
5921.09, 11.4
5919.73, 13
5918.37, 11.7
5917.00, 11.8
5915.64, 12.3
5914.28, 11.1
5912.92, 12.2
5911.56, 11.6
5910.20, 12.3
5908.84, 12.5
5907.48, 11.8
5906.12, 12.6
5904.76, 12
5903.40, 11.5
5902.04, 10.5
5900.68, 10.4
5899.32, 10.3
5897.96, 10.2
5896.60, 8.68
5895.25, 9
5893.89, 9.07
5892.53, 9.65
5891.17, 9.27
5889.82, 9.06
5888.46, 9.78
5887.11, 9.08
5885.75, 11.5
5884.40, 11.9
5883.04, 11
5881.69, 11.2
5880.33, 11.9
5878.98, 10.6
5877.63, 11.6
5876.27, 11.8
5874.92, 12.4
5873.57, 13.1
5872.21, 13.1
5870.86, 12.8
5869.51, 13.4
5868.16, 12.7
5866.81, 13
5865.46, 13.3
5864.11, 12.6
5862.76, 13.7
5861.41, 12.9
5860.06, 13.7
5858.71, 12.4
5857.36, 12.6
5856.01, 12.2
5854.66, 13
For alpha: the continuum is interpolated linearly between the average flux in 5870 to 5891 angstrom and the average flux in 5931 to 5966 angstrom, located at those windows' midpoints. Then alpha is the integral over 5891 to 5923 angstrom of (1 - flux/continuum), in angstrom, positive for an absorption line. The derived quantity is 1.6 angstrom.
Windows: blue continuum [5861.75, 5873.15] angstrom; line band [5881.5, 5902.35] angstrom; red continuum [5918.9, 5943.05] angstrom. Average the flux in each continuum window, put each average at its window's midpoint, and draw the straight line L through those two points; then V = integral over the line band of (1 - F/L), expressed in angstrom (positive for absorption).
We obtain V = 4.5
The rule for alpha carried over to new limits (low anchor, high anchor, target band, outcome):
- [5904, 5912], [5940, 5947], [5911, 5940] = 0.4 angstrom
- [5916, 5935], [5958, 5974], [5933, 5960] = 0.3 angstrom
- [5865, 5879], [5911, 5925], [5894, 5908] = 1.8 angstrom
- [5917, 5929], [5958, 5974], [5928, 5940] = 0.0 angstrom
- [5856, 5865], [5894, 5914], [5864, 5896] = 2.1 angstrom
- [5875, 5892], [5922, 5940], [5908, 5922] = -0.2 angstrom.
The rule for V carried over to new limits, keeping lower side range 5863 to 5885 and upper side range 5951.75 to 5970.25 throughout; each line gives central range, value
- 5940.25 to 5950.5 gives -0.1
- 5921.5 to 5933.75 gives -0.1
